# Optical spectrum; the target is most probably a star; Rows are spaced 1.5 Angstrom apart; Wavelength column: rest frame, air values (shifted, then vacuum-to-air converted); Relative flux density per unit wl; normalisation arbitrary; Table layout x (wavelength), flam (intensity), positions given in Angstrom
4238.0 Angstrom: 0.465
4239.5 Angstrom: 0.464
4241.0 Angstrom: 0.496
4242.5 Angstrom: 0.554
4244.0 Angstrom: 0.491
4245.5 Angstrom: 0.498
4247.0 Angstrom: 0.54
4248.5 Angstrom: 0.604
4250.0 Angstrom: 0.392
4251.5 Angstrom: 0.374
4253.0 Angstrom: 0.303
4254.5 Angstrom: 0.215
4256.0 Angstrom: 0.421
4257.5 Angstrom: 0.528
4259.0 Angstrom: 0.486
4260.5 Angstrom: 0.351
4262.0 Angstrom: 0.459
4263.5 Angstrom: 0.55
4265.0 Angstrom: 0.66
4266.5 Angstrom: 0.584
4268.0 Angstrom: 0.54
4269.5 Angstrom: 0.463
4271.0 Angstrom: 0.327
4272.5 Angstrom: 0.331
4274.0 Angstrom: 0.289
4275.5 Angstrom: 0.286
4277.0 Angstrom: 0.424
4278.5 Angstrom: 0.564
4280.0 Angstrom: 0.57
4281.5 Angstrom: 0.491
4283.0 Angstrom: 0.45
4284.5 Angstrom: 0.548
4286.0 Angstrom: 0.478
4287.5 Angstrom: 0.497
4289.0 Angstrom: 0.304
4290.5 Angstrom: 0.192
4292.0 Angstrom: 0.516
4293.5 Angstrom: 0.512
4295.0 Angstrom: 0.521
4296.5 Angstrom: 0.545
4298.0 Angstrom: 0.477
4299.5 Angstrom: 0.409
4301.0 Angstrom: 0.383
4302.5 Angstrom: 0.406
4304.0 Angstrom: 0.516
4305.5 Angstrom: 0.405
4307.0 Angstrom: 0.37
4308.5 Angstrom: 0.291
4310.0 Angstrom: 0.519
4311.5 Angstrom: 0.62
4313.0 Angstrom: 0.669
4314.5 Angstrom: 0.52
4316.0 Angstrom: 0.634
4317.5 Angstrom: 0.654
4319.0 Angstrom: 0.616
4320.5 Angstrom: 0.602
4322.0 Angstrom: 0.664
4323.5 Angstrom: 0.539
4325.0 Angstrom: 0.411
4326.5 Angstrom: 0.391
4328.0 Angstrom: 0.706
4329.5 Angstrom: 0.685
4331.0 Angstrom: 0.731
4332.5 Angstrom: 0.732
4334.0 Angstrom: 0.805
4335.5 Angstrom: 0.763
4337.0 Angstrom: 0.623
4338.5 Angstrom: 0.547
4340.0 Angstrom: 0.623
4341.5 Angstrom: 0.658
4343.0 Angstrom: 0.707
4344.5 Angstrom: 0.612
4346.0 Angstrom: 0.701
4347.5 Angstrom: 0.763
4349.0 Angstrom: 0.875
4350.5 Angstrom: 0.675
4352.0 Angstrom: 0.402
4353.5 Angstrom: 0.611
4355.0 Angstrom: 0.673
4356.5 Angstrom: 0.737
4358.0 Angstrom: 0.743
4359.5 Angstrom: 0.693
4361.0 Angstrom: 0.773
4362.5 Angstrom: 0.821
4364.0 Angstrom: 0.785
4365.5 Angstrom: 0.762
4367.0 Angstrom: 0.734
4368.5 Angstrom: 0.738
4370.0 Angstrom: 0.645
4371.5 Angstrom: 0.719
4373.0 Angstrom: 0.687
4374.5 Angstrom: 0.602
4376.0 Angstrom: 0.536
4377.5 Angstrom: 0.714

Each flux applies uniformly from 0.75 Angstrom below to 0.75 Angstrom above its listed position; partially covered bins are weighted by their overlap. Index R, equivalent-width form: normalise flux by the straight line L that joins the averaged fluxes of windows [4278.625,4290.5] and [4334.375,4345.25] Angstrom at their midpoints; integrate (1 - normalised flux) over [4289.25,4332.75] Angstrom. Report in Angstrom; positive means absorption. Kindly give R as 2.9 Angstrom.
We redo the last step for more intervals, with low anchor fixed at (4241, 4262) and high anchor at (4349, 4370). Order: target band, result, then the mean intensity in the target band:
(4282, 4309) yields 5.6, 0.436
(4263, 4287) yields 1.4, 0.472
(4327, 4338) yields -1.2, 0.709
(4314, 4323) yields -0.1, 0.616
